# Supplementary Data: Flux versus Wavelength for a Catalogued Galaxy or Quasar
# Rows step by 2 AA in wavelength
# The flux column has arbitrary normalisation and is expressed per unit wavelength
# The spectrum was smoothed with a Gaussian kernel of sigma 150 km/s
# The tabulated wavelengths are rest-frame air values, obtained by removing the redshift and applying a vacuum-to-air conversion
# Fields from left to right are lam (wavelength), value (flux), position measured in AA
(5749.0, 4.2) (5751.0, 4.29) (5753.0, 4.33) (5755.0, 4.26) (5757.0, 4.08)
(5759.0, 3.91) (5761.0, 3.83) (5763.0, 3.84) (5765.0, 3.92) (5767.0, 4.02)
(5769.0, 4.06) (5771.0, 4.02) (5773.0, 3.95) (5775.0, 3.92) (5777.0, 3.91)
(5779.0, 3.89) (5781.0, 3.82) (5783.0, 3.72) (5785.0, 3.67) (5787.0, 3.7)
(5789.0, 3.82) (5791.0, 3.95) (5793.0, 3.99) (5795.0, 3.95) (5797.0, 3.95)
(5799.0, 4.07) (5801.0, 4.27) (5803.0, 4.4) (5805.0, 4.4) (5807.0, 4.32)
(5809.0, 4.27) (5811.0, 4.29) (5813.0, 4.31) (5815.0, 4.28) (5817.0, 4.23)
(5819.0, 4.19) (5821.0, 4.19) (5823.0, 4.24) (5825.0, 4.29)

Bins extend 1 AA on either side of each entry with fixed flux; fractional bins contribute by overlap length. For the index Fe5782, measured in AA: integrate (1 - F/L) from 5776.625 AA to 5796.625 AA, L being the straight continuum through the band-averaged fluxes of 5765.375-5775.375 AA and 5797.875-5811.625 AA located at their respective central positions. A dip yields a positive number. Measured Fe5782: 1.40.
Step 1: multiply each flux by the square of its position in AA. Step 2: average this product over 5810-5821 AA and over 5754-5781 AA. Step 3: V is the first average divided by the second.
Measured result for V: 1.09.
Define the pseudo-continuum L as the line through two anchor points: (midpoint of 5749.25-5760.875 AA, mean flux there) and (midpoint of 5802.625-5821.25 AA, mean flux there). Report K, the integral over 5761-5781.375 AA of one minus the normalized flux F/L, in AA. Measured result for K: 1.2 AA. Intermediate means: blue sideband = 4.15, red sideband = 4.29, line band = 3.93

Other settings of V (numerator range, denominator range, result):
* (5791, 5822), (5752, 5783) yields 1.07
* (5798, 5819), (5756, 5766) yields 1.11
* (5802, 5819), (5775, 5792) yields 1.14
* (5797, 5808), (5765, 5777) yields 1.08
